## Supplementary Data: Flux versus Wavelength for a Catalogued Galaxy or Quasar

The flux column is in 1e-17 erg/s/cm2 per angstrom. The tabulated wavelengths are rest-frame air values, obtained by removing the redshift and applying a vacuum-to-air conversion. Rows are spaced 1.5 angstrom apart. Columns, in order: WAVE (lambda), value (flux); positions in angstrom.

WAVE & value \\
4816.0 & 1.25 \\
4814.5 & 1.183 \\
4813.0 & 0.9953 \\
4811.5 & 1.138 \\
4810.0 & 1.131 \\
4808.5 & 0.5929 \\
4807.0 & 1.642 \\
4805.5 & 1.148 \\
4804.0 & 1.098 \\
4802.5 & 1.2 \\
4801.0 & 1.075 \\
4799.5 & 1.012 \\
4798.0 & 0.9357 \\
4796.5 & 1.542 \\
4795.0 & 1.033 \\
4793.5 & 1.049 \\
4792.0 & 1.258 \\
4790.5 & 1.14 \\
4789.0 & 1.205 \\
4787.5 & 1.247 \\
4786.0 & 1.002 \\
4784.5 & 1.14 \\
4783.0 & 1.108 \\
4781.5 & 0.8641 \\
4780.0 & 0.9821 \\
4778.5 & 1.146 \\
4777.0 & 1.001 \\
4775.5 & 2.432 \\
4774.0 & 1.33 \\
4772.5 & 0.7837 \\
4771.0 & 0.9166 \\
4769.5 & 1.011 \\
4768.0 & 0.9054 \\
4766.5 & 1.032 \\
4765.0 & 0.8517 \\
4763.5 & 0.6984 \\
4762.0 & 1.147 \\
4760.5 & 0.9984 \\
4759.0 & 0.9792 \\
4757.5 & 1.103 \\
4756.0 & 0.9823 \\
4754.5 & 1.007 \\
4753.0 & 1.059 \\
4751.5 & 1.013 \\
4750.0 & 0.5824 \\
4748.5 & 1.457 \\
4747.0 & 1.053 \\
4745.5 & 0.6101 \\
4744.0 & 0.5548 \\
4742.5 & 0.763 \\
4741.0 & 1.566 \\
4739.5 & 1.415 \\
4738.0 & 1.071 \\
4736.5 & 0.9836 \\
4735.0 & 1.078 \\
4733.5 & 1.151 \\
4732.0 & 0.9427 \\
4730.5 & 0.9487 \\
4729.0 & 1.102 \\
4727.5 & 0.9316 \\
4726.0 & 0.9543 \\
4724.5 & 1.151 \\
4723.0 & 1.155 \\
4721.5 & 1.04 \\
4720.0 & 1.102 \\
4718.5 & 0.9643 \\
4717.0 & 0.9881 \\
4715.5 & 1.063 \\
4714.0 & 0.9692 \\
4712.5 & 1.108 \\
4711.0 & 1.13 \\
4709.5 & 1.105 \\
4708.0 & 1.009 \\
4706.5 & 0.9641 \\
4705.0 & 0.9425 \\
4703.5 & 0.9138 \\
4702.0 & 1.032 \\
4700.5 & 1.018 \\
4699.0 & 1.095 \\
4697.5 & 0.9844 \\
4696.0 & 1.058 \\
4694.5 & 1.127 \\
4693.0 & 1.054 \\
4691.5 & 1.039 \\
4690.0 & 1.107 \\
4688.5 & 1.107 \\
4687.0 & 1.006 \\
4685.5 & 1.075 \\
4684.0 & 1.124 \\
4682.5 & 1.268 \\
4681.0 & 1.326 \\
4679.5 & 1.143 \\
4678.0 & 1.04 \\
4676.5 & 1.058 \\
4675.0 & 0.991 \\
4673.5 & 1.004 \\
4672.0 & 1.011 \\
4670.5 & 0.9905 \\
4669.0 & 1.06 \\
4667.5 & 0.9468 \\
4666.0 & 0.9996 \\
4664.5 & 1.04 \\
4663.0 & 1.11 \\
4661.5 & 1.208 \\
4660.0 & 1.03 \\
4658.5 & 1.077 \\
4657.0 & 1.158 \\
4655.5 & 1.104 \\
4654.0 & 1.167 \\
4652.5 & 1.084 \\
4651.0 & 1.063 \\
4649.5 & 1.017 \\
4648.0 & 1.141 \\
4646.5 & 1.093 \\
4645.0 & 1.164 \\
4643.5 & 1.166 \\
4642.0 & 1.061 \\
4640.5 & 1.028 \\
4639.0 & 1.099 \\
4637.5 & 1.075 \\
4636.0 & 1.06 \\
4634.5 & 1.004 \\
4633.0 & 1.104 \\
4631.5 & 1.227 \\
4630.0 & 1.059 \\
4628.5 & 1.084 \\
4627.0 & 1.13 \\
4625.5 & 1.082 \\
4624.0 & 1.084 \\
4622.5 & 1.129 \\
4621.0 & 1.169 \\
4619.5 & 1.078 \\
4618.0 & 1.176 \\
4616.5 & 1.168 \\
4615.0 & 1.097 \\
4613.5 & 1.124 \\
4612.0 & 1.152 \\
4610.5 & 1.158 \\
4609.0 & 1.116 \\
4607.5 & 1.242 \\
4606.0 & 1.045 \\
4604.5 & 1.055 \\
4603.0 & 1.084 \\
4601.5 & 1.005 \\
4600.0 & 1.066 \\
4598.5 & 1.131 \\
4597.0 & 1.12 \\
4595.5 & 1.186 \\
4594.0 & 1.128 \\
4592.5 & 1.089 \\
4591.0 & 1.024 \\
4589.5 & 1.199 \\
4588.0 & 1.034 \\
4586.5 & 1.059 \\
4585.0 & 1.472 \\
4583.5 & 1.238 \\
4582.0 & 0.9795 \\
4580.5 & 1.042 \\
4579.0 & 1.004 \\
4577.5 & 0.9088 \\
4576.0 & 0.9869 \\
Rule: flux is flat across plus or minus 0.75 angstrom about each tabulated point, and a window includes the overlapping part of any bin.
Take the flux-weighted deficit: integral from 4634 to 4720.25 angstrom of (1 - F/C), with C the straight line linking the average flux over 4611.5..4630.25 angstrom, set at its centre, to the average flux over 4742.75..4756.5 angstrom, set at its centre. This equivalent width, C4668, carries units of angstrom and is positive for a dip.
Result -3.1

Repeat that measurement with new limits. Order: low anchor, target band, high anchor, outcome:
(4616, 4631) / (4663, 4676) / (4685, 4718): 0.7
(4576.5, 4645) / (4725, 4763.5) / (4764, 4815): 3.6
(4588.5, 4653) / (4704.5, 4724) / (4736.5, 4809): 0.8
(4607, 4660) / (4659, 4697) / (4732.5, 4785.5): 0.4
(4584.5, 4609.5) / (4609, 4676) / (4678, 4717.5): 0.3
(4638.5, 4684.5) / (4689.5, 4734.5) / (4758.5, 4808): 2.6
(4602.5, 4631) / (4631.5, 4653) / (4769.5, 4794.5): 0.7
